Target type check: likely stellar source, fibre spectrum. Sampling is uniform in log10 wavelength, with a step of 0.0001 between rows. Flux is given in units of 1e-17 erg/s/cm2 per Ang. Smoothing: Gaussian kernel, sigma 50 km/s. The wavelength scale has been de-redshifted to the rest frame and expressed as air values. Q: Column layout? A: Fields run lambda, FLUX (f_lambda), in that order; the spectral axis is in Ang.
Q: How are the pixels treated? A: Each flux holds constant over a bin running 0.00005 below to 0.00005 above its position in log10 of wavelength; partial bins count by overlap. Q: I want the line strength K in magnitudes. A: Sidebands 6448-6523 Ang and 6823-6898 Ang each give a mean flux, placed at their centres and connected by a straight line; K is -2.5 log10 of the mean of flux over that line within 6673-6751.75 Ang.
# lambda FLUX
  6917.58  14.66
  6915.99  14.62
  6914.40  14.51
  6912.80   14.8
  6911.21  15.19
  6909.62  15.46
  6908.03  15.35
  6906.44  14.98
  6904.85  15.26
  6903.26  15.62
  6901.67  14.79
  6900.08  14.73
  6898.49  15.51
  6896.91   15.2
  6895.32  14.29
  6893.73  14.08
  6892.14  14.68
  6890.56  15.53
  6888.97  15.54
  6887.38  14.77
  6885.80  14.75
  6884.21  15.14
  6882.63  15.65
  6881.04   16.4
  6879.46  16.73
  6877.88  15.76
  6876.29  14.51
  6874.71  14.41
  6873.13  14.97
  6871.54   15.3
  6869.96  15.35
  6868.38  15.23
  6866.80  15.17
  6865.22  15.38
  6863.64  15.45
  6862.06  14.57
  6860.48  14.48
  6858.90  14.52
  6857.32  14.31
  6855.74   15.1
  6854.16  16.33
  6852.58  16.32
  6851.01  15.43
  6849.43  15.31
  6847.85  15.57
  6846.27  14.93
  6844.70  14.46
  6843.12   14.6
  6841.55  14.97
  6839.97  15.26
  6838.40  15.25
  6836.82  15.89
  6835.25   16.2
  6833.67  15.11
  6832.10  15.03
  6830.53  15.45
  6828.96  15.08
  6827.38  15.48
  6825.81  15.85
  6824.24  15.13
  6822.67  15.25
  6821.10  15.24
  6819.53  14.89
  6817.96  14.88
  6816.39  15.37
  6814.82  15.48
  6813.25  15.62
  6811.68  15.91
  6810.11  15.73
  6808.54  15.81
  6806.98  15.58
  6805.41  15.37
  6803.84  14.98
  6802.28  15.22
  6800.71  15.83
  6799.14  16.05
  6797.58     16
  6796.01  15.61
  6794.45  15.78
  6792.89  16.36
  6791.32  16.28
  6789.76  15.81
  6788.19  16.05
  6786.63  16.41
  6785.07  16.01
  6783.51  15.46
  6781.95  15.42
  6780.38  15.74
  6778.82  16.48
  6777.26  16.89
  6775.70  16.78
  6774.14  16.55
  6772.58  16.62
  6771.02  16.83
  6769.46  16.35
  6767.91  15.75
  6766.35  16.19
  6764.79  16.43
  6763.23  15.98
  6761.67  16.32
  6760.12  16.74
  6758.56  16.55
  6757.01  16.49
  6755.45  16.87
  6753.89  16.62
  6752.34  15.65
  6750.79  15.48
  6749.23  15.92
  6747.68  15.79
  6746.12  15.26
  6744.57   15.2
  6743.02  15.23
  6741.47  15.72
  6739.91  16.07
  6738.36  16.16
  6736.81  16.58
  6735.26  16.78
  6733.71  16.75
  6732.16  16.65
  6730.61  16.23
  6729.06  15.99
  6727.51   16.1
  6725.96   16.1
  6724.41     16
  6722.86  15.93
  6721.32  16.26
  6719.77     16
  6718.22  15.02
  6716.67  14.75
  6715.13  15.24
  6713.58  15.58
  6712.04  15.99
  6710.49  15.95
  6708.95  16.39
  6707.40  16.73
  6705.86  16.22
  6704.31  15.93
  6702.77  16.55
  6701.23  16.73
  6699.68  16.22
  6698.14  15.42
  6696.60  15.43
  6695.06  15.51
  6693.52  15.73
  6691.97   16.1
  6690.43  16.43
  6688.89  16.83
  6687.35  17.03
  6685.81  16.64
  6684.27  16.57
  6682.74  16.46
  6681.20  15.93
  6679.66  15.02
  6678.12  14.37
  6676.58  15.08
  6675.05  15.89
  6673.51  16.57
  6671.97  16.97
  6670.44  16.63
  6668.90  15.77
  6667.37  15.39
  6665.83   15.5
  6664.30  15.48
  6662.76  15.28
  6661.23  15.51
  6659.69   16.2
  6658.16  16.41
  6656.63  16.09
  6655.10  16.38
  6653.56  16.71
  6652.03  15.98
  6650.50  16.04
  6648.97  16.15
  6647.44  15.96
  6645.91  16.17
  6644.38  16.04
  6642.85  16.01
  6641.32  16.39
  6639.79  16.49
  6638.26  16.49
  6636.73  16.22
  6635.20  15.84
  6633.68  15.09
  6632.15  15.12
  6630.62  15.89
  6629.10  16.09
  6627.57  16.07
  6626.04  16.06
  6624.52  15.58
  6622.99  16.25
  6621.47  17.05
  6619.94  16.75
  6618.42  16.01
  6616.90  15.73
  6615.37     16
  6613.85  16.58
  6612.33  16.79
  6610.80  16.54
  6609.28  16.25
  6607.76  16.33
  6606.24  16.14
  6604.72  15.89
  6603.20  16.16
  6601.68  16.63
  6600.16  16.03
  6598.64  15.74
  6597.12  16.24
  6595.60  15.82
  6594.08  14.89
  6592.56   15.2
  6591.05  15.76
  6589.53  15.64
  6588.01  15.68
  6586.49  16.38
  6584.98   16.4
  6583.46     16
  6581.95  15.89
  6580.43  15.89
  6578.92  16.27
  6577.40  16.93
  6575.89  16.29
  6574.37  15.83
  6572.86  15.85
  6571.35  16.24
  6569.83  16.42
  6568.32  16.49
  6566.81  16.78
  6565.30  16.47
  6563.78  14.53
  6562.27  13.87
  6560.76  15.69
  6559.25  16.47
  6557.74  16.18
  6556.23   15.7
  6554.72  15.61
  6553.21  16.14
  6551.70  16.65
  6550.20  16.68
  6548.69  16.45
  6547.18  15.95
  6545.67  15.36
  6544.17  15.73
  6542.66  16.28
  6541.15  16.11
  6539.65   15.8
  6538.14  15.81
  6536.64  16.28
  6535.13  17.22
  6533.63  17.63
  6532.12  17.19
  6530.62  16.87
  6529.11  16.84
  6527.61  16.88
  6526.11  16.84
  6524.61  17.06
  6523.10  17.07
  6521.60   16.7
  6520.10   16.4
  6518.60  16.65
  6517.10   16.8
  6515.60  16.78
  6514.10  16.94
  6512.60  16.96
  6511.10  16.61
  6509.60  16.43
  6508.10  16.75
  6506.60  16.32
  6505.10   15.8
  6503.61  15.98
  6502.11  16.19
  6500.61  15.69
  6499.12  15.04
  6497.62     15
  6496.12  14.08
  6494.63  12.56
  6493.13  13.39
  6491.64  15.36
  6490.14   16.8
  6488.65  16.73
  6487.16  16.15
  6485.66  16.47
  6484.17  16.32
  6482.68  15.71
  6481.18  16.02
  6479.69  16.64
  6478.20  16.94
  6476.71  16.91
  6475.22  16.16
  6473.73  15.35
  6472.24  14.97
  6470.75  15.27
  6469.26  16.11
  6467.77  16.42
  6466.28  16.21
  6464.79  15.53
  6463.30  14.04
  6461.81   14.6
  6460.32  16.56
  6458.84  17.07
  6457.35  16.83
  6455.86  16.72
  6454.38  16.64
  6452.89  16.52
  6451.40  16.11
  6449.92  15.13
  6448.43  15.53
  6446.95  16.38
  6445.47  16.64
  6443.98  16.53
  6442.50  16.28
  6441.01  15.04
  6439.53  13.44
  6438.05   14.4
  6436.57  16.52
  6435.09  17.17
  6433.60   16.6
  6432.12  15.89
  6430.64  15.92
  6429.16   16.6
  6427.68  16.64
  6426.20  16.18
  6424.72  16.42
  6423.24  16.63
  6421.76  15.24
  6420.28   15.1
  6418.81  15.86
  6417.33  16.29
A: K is -0.03 mag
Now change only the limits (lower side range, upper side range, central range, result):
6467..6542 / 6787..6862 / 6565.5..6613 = -0.01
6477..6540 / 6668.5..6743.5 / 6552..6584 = 0.01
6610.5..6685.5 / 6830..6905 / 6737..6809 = -0.03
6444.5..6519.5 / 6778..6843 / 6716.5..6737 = -0.03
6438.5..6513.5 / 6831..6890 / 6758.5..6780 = -0.07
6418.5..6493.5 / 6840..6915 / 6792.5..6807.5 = -0.03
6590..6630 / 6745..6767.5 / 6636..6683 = 0.01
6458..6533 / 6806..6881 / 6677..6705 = -0.03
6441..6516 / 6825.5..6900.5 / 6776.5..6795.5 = -0.05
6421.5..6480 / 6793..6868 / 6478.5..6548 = -0.02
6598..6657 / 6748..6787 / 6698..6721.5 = 0.02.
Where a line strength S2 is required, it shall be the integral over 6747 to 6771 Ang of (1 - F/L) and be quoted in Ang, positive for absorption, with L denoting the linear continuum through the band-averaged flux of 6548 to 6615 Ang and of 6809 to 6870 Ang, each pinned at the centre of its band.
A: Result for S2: -1.1 Ang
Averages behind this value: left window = 16.1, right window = 15.3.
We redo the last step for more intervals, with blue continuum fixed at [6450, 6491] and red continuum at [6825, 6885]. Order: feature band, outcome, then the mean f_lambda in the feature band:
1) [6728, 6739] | -0.6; 16.4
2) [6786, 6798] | -0.5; 16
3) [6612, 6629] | -0.5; 16.2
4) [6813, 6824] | 0.1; 15.2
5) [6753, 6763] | -0.7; 16.6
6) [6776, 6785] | -0.3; 16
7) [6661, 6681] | 0.0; 15.7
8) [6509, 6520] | -0.5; 16.7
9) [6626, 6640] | -0.1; 15.9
